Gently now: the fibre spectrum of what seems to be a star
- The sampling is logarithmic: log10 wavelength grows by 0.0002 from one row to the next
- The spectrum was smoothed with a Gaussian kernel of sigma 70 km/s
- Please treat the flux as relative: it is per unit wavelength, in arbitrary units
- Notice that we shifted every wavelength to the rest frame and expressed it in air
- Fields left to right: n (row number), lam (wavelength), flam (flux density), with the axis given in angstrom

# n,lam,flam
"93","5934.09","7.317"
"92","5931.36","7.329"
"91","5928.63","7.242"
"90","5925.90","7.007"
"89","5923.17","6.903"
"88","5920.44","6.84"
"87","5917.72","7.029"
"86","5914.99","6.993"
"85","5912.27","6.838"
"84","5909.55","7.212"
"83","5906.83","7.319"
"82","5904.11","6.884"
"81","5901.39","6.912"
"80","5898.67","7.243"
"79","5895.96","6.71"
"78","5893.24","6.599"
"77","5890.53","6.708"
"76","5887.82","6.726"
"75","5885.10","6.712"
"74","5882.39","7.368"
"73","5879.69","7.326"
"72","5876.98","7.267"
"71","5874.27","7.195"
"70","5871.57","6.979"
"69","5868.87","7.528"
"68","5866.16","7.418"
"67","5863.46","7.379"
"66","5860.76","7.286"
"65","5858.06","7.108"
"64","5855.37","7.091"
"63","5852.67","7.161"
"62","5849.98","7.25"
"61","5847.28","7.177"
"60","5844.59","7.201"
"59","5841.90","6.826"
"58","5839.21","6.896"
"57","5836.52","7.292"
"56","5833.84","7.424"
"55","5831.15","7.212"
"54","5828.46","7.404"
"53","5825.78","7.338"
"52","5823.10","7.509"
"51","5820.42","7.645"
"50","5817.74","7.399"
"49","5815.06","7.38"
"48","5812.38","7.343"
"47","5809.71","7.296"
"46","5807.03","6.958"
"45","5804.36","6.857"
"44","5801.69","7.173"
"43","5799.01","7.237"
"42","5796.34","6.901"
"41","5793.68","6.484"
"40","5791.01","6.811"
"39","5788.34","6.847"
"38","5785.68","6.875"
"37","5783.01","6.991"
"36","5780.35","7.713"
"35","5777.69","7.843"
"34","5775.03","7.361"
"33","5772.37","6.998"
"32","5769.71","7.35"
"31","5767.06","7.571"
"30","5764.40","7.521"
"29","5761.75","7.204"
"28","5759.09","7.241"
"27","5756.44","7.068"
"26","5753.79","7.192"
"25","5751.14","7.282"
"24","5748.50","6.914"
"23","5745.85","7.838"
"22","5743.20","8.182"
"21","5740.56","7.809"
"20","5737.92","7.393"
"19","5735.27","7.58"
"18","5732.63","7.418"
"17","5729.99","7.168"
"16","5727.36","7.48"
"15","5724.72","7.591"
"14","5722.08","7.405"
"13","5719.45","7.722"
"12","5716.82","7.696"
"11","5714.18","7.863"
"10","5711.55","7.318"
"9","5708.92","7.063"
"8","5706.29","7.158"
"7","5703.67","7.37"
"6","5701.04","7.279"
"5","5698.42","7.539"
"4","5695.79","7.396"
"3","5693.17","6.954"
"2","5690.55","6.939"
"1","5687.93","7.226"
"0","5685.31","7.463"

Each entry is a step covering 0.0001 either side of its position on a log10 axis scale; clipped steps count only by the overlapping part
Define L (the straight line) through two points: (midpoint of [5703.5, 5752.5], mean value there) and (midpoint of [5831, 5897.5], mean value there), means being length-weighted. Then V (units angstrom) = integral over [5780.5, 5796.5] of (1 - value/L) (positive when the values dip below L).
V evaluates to 1.0 angstrom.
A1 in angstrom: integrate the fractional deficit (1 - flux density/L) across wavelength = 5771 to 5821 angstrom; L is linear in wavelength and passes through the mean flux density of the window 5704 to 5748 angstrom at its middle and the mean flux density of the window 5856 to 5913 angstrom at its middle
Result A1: 1.2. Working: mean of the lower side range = 7.53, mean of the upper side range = 7.08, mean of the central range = 7.16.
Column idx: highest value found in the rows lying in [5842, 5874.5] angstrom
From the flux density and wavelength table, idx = 7.528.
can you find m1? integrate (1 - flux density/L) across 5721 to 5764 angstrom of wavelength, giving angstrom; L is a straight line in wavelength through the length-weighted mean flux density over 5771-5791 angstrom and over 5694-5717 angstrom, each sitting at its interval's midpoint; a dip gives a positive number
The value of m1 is -0.8 angstrom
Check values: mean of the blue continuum 7.38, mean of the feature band 7.42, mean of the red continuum 7.2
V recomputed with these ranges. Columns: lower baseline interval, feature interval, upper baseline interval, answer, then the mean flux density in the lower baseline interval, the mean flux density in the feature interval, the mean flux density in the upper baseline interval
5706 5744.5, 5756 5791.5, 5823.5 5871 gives 0.8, 7.53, 7.26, 7.24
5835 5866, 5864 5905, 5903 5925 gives 0.2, 7.17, 7.05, 7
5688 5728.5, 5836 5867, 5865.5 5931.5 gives -0.2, 7.38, 7.17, 7.04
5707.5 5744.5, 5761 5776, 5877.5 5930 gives 0.1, 7.55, 7.34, 6.98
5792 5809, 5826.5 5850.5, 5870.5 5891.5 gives -0.7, 6.95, 7.19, 7.04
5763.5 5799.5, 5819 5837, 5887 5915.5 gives -0.8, 7.17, 7.41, 6.93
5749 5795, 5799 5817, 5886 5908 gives -0.2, 7.19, 7.18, 6.88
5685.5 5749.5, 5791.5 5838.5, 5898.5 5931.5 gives 0.1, 7.43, 7.22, 7.04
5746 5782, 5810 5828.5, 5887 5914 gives -0.7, 7.34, 7.43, 6.92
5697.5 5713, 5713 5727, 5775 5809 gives -0.7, 7.29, 7.64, 7.07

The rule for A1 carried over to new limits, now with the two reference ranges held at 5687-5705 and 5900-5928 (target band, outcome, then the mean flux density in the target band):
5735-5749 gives -0.9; 7.66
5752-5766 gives -0.2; 7.25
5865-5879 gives -0.5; 7.27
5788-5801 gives 0.5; 6.87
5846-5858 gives -0.2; 7.16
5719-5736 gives -0.6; 7.47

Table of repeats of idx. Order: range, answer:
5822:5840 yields 7.509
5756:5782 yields 7.843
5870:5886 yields 7.368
